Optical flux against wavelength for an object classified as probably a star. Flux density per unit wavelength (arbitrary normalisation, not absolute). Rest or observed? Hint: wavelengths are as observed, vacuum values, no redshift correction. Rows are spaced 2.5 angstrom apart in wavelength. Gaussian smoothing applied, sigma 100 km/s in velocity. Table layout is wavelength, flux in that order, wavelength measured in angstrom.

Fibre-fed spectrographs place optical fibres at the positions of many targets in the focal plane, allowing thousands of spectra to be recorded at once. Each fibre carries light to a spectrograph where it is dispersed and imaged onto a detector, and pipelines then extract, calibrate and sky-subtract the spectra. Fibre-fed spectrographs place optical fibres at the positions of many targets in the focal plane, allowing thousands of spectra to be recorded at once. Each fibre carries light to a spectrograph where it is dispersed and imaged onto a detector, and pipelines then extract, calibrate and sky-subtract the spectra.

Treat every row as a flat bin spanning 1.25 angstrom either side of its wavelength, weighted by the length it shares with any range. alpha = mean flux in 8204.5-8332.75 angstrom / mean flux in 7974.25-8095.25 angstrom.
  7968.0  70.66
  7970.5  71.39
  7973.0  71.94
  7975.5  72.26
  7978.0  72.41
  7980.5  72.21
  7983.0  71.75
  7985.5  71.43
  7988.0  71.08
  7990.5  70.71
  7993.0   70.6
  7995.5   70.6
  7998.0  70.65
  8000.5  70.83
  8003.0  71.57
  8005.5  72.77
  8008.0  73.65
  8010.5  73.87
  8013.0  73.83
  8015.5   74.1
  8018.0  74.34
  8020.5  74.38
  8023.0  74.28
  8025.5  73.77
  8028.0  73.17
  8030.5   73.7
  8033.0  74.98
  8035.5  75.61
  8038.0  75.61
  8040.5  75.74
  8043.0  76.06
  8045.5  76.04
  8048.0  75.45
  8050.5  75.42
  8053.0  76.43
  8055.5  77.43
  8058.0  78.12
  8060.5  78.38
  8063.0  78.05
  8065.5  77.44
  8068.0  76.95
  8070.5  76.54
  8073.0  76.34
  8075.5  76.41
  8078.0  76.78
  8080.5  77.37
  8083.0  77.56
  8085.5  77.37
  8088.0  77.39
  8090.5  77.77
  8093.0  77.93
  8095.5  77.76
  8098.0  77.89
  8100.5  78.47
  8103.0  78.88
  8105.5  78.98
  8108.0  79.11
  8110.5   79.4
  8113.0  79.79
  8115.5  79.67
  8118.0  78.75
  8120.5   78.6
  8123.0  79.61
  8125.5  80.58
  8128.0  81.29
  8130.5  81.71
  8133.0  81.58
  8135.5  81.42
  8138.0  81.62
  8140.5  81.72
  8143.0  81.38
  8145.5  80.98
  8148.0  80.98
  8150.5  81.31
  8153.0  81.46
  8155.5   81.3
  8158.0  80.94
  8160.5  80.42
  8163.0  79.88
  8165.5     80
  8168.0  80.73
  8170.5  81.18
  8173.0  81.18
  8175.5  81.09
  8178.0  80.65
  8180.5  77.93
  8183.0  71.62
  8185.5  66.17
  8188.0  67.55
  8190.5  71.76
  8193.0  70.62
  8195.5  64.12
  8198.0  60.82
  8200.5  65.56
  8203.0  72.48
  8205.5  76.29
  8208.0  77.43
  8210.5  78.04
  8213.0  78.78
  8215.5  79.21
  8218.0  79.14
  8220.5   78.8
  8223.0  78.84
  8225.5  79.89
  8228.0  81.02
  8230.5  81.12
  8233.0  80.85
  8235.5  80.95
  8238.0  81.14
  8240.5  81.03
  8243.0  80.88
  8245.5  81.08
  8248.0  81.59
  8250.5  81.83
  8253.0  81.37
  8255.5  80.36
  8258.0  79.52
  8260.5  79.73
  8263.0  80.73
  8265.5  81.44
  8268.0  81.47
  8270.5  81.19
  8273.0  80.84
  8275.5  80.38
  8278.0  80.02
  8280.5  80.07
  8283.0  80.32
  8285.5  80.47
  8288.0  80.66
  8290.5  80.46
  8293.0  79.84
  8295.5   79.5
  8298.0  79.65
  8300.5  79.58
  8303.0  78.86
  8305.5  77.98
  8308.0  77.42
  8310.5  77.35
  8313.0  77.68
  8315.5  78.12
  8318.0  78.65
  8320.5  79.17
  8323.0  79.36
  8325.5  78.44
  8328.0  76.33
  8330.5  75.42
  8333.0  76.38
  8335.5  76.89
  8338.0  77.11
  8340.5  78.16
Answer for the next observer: 1.1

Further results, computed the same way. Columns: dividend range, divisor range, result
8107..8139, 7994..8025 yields 1.10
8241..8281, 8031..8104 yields 1.05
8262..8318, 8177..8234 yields 1.07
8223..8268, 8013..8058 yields 1.08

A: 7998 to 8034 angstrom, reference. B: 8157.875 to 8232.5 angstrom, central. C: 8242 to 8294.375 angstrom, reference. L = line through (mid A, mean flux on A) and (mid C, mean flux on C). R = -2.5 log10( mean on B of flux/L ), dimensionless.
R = 0.035 mag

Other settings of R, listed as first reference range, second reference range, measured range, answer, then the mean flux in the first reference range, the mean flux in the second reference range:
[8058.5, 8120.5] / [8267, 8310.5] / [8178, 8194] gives 0.10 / 78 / 79.8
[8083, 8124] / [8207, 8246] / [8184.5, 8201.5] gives 0.19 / 78.5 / 79.9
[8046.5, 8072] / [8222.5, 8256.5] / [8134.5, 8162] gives -0.03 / 77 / 80.9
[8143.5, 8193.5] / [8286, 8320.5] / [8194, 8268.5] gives 0.00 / 78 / 78.9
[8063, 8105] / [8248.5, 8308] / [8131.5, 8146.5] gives -0.04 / 77.5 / 80.2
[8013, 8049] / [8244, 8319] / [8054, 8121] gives -0.03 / 74.8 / 79.9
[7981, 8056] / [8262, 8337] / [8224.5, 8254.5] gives -0.04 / 73.6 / 79.1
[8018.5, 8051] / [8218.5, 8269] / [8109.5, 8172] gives -0.04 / 74.9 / 80.7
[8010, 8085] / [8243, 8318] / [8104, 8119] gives -0.03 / 75.8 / 80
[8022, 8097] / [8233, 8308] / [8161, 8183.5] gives -0.02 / 76.4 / 80.4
